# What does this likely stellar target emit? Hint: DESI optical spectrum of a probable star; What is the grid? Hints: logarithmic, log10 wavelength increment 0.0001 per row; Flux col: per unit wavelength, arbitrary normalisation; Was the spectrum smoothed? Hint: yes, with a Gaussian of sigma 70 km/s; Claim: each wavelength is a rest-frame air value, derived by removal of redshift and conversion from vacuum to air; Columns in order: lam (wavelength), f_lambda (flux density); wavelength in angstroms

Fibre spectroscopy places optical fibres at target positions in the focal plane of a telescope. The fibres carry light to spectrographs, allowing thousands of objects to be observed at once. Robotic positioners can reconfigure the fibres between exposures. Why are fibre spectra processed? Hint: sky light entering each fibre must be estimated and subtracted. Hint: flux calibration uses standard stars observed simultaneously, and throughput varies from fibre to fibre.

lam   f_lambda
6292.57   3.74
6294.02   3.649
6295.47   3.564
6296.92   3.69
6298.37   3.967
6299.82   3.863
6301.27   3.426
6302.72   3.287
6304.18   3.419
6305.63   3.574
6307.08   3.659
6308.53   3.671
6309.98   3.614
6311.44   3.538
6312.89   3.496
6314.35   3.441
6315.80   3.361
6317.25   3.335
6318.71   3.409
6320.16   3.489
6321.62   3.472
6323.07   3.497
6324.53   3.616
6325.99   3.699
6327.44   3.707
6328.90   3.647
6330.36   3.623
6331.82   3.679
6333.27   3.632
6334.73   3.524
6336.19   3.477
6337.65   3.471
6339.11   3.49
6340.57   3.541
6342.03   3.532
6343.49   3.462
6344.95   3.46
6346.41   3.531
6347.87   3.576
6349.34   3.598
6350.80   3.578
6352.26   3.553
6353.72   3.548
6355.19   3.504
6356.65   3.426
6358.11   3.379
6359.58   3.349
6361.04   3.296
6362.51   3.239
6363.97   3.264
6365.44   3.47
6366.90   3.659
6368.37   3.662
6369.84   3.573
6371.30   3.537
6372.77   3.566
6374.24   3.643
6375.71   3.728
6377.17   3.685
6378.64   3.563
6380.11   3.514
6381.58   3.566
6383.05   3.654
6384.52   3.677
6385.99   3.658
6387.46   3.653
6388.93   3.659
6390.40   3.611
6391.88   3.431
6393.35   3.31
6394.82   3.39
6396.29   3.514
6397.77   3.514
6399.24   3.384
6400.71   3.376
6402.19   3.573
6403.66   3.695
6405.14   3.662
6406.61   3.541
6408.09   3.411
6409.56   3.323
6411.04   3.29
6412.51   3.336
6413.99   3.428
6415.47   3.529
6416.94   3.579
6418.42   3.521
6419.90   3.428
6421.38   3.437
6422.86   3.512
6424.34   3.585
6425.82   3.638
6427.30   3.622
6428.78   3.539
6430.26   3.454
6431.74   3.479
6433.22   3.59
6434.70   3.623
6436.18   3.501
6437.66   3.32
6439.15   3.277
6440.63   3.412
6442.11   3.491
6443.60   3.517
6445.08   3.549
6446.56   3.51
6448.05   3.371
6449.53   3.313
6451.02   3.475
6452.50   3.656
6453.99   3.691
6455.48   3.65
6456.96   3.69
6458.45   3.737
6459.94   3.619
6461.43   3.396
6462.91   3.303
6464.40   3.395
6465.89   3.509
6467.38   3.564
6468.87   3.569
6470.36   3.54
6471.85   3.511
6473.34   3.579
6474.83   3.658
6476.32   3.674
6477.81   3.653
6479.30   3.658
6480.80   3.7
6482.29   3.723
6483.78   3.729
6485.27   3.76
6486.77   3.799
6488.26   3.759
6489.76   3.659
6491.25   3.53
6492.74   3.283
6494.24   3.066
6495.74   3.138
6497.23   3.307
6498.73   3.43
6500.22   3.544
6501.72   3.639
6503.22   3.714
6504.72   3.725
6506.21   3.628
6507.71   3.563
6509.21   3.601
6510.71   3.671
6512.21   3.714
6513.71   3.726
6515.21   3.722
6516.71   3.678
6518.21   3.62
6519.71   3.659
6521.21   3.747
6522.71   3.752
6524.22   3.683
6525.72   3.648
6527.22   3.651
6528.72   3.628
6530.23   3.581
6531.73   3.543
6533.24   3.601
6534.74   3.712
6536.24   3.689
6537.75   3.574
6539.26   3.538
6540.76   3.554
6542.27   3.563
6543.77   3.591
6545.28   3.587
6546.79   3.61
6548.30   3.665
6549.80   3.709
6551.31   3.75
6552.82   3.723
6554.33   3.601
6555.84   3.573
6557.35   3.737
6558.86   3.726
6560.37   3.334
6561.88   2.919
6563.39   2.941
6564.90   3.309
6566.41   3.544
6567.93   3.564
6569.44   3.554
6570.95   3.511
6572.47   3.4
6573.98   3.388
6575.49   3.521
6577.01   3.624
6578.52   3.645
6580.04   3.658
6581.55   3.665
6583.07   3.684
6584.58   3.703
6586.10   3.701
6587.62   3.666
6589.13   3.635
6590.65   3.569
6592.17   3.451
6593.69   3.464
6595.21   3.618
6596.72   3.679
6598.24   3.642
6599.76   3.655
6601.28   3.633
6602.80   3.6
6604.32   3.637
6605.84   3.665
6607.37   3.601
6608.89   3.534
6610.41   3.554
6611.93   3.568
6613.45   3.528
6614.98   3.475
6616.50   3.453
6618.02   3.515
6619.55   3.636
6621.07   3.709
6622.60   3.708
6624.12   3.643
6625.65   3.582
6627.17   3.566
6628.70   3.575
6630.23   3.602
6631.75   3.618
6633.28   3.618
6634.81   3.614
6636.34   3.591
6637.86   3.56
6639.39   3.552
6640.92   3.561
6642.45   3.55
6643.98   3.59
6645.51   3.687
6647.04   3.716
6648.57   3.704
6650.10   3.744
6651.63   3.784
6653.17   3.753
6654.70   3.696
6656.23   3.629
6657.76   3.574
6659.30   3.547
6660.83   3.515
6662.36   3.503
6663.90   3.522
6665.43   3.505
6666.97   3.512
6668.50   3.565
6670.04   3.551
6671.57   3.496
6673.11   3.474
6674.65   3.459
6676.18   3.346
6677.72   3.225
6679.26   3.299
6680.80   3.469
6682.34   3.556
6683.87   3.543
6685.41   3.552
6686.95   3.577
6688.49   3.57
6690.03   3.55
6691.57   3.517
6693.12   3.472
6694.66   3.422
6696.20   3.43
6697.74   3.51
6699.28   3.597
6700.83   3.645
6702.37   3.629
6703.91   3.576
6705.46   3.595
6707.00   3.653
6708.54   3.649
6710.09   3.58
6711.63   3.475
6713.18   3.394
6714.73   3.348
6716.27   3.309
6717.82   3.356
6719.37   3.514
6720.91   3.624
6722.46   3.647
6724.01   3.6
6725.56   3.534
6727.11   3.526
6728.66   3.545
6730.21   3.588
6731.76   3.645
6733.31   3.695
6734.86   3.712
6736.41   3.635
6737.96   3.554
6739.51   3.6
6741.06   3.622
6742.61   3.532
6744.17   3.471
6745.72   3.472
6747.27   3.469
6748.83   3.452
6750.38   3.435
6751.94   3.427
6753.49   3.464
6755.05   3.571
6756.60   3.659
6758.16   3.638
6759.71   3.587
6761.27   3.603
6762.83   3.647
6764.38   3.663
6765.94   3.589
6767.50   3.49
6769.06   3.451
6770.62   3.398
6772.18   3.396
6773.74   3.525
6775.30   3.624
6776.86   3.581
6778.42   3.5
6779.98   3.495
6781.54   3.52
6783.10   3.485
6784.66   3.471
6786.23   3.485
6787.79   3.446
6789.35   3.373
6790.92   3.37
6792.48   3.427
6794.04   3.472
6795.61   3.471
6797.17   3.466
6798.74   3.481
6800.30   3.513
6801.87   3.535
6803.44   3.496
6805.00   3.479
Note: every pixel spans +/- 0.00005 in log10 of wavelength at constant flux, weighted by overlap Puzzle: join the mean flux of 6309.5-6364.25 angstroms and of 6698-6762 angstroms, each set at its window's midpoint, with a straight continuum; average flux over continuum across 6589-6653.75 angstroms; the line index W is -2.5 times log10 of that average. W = -0.02 mag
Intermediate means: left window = 3.5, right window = 3.55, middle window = 3.61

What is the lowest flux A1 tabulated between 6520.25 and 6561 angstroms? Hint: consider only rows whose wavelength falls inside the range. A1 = 3.334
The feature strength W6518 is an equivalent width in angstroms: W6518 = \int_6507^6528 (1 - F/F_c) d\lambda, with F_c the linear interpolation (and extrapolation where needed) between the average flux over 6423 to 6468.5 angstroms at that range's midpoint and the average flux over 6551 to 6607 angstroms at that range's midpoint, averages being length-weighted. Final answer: -0.8 angstroms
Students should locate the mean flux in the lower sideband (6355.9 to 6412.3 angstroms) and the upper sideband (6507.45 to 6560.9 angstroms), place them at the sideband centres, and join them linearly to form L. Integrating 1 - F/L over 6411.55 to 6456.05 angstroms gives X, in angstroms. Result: 0.7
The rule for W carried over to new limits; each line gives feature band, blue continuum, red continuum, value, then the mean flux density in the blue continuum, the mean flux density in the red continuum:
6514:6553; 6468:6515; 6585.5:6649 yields -0.016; 3.59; 3.6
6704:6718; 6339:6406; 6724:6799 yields 0.010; 3.53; 3.53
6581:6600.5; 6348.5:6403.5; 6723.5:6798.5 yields -0.030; 3.52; 3.53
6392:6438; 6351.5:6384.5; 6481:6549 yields 0.019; 3.52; 3.61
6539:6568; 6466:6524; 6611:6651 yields 0.024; 3.6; 3.6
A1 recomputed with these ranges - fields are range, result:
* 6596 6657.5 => 3.453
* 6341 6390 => 3.239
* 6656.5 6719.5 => 3.225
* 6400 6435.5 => 3.29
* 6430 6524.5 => 3.066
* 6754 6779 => 3.396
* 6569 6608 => 3.388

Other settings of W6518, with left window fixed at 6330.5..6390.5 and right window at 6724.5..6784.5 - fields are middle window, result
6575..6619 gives -0.7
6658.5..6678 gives 0.3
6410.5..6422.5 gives 0.3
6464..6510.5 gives -0.4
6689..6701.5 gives 0.1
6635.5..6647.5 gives -0.2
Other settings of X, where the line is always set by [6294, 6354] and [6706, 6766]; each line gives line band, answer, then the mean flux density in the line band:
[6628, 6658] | -0.72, 3.64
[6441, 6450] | 0.24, 3.46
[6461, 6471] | 0.24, 3.47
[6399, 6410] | 0.15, 3.51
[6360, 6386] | 0.05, 3.55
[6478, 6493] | -0.50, 3.67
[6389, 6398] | 0.21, 3.47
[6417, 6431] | 0.10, 3.53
